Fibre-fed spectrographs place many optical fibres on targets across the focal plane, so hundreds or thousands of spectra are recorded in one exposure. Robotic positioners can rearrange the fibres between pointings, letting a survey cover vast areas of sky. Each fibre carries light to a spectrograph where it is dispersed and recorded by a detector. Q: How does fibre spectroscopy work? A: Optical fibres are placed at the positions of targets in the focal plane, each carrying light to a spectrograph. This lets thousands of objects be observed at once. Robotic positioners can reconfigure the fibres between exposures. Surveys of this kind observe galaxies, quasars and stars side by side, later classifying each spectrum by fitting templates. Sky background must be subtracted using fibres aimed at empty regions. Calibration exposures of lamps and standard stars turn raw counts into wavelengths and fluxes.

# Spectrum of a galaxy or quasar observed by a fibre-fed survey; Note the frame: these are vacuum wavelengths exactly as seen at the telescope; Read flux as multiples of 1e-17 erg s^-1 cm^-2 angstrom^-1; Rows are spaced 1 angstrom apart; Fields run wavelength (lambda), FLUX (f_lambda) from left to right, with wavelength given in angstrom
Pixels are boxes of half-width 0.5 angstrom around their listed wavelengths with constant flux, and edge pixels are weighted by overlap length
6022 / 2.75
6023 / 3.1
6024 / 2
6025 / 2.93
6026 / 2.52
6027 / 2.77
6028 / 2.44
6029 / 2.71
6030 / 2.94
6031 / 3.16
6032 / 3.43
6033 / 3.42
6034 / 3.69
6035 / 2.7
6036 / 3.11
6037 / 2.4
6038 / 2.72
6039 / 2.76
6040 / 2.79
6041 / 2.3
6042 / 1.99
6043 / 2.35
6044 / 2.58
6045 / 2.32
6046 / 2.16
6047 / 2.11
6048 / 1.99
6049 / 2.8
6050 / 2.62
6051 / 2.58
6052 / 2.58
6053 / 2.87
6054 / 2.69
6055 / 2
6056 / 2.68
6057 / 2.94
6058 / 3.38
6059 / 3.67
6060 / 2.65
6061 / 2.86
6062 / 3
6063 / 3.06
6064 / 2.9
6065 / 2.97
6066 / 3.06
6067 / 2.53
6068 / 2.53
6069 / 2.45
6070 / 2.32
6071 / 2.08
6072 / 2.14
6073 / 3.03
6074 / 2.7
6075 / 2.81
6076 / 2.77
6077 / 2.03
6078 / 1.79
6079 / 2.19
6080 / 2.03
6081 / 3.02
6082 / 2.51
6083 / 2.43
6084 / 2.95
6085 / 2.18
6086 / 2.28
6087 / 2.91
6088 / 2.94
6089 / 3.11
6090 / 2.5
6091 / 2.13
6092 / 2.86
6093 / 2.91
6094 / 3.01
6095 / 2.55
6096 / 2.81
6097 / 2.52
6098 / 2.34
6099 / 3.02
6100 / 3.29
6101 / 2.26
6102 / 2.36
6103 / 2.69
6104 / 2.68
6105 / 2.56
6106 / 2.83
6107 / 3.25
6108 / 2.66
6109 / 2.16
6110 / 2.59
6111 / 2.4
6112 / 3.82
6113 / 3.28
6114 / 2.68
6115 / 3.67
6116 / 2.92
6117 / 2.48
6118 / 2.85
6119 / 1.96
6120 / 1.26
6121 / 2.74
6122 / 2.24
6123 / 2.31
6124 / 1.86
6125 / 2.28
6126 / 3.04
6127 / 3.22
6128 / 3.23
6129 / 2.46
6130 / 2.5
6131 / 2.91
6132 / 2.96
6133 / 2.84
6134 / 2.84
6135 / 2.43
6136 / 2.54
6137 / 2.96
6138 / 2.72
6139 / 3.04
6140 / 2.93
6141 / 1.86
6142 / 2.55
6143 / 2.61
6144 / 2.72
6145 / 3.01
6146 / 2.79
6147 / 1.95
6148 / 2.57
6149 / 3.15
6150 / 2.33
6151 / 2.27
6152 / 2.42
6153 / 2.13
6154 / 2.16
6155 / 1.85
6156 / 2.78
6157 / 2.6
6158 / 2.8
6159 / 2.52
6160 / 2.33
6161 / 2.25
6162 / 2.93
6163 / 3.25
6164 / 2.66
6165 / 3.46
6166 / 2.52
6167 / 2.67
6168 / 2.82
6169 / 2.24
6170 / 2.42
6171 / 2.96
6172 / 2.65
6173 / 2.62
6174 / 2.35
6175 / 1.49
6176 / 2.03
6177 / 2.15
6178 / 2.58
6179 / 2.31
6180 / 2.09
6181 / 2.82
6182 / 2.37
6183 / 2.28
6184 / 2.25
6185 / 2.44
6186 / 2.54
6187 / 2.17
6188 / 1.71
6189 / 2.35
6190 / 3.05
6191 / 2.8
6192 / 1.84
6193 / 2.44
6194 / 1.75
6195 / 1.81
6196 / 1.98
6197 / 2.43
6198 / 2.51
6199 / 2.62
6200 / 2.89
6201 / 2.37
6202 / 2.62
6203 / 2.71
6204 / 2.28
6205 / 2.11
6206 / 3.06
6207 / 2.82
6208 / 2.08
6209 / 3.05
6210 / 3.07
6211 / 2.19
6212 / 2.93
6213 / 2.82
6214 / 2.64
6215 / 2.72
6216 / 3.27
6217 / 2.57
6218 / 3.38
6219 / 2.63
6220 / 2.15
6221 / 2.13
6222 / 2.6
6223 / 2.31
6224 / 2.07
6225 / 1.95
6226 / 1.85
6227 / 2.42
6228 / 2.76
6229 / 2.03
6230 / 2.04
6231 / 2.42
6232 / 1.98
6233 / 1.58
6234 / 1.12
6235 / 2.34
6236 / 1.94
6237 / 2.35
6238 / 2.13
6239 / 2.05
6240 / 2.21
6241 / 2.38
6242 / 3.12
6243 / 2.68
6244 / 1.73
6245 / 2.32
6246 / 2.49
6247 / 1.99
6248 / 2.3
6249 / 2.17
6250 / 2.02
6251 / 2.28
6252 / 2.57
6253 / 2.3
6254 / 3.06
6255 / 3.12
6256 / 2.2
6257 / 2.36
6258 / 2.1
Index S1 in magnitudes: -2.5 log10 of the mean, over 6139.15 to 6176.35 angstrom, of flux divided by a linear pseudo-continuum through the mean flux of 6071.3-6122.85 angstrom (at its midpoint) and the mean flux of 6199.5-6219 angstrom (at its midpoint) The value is 0.06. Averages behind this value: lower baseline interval 2.63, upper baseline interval 2.71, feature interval 2.54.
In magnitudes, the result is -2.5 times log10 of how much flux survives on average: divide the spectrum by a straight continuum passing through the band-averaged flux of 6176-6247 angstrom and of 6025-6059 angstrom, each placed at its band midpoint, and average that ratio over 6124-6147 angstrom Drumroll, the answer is -0.08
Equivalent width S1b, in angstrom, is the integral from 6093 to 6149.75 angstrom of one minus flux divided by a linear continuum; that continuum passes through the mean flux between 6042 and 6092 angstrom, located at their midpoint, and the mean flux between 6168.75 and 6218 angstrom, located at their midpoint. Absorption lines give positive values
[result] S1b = -3.23 angstrom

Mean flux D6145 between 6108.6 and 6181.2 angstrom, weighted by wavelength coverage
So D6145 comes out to 2.59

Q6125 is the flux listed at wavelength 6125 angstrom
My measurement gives 2.28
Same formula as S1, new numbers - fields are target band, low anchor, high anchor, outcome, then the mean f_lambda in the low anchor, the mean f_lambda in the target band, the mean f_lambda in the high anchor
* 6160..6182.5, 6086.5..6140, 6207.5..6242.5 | 0.01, 2.71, 2.52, 2.38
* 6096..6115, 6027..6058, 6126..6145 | -0.02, 2.67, 2.77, 2.75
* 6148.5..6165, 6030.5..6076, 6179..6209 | -0.03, 2.71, 2.56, 2.4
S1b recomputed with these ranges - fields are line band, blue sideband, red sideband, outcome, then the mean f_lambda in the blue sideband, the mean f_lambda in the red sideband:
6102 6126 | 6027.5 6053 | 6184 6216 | -0.3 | 2.67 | 2.49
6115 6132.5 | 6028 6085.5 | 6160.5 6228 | 0.0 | 2.65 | 2.48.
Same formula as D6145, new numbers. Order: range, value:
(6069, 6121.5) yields 2.62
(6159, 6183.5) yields 2.51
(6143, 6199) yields 2.45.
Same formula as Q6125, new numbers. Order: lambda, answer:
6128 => 3.23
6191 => 2.8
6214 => 2.64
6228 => 2.76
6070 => 2.32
